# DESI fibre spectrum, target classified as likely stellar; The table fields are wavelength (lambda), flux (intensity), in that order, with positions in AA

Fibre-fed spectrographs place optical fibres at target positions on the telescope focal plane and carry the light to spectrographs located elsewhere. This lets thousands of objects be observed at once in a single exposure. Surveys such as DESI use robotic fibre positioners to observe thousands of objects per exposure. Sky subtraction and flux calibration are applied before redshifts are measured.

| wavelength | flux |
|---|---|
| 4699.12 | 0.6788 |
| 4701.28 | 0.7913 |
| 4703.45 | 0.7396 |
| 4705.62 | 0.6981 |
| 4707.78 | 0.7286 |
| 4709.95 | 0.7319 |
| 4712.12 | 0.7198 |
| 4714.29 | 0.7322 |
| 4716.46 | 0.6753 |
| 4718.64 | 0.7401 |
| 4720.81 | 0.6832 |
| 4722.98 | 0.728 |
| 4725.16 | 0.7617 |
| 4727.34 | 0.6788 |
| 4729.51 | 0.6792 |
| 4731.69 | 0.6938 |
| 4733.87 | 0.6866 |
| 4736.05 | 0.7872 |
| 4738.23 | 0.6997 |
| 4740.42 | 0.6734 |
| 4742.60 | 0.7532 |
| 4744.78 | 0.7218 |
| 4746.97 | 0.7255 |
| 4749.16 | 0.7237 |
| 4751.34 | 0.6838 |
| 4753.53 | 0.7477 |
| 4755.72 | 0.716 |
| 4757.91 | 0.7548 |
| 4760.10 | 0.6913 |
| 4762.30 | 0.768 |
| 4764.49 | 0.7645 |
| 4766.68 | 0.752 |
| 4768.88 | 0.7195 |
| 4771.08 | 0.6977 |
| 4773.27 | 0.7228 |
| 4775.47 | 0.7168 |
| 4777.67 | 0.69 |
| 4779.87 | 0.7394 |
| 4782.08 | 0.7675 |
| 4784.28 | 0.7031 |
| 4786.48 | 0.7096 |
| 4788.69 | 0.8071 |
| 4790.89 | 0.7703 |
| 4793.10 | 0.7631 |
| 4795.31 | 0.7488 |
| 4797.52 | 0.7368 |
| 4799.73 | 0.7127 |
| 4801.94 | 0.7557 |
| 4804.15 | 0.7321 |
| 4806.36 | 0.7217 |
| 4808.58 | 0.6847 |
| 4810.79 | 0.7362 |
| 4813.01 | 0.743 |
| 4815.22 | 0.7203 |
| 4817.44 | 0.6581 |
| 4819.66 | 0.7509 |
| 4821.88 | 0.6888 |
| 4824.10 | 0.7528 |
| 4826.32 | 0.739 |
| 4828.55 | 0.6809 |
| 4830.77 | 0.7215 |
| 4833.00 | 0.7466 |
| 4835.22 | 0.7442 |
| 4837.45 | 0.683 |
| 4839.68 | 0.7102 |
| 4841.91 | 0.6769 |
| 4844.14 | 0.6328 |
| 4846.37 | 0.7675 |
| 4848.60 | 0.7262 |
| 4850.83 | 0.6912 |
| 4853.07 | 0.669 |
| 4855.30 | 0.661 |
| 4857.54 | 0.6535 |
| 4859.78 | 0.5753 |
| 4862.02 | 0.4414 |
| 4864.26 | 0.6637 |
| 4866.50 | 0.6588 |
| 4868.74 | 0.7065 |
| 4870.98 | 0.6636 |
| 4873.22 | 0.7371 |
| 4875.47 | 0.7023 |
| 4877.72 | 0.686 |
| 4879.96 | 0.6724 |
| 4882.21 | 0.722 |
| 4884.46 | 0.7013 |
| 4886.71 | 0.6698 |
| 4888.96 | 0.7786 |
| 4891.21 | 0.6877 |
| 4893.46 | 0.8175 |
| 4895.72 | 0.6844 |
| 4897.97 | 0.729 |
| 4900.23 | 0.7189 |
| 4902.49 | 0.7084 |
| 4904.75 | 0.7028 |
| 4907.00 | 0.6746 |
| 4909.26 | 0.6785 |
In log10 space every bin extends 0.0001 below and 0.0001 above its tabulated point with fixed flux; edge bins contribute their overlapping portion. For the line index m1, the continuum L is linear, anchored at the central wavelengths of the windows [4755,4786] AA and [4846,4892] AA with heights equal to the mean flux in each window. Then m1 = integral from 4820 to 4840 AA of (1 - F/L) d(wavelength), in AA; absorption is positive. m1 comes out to -0.7 AA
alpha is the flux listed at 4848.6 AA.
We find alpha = 0.7262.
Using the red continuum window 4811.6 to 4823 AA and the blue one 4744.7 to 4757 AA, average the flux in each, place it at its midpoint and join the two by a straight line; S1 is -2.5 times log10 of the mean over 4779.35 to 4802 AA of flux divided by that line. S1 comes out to -0.045 mag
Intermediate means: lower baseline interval 0.72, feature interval 0.746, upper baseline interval 0.713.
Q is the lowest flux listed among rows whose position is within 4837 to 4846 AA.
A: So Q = 0.6328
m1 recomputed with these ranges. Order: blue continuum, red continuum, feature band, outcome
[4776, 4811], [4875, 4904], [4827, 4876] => 3.0 AA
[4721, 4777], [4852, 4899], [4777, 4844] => -2.3 AA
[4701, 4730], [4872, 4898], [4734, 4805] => -1.4 AA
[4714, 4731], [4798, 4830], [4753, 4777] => -0.6 AA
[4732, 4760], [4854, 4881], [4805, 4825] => -1.0 AA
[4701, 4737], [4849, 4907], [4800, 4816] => -0.6 AA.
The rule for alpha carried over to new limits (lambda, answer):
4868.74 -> 0.7065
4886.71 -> 0.6698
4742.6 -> 0.7532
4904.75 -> 0.7028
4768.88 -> 0.7195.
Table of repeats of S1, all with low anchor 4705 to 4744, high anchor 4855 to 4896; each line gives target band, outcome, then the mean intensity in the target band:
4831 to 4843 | -0.039 mag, 0.713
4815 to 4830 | -0.034 mag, 0.713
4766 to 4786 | -0.031 mag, 0.722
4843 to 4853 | -0.025 mag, 0.701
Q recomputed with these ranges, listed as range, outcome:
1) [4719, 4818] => 0.6581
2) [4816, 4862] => 0.5753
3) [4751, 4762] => 0.6838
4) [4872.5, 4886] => 0.6724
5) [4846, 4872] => 0.4414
